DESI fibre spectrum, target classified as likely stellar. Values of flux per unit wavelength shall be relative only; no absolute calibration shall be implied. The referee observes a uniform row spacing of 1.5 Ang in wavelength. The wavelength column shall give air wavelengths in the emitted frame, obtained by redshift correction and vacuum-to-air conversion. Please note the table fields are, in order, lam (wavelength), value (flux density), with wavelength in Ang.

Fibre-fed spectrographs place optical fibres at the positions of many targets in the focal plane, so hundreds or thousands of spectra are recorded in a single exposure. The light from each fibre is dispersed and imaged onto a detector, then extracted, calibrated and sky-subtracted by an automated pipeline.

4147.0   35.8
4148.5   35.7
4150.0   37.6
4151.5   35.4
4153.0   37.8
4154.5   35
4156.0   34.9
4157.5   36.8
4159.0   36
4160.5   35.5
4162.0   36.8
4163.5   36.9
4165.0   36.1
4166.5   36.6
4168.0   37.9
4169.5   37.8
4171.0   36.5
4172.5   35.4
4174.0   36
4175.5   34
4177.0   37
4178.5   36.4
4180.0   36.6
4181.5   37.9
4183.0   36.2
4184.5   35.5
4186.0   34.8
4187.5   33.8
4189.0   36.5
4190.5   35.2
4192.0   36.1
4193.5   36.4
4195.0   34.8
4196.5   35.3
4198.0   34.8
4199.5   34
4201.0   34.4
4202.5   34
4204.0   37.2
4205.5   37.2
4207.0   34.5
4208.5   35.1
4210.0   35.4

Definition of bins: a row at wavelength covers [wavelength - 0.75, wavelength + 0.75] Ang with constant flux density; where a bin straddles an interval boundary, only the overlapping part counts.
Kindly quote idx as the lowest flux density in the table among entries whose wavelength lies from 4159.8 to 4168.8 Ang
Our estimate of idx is 35.5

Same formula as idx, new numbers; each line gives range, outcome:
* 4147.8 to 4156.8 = 34.9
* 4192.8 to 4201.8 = 34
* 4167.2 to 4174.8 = 35.4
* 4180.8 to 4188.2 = 33.8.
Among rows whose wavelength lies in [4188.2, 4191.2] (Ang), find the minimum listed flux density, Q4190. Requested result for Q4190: 35.2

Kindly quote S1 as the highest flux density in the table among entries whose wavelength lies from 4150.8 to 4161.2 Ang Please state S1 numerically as 37.8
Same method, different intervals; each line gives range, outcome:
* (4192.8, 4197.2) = 36.4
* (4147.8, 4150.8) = 37.6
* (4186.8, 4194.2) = 36.5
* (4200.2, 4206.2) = 37.2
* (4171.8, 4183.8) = 37.9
